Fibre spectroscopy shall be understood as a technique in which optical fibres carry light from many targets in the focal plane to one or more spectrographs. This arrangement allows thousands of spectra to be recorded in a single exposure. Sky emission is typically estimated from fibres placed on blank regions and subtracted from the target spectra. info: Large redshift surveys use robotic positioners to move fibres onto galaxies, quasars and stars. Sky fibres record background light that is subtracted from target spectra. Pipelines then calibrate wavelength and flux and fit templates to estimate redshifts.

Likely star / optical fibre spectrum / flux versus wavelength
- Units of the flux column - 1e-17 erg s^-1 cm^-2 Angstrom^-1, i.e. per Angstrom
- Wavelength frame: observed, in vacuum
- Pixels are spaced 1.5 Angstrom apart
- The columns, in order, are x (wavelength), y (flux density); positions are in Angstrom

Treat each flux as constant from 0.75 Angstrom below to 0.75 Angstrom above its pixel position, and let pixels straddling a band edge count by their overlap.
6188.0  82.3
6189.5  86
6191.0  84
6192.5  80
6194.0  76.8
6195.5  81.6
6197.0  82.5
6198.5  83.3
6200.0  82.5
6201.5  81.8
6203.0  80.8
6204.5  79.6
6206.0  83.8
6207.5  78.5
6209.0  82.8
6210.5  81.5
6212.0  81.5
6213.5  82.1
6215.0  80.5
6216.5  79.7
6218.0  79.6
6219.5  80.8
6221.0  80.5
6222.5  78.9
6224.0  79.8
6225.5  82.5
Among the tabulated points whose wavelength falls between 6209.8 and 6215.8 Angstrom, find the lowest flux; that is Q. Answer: 80.5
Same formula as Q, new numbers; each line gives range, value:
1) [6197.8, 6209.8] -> 78.5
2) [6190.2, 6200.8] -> 76.8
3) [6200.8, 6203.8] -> 80.8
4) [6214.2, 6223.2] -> 78.9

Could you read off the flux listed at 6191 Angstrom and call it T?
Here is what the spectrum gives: 84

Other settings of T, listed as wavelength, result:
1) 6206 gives 83.8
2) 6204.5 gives 79.6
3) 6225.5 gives 82.5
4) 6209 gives 82.8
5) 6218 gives 79.6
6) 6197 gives 82.5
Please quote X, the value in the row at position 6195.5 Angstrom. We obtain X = 81.6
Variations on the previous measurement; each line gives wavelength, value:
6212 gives 81.5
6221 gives 80.5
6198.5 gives 83.3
